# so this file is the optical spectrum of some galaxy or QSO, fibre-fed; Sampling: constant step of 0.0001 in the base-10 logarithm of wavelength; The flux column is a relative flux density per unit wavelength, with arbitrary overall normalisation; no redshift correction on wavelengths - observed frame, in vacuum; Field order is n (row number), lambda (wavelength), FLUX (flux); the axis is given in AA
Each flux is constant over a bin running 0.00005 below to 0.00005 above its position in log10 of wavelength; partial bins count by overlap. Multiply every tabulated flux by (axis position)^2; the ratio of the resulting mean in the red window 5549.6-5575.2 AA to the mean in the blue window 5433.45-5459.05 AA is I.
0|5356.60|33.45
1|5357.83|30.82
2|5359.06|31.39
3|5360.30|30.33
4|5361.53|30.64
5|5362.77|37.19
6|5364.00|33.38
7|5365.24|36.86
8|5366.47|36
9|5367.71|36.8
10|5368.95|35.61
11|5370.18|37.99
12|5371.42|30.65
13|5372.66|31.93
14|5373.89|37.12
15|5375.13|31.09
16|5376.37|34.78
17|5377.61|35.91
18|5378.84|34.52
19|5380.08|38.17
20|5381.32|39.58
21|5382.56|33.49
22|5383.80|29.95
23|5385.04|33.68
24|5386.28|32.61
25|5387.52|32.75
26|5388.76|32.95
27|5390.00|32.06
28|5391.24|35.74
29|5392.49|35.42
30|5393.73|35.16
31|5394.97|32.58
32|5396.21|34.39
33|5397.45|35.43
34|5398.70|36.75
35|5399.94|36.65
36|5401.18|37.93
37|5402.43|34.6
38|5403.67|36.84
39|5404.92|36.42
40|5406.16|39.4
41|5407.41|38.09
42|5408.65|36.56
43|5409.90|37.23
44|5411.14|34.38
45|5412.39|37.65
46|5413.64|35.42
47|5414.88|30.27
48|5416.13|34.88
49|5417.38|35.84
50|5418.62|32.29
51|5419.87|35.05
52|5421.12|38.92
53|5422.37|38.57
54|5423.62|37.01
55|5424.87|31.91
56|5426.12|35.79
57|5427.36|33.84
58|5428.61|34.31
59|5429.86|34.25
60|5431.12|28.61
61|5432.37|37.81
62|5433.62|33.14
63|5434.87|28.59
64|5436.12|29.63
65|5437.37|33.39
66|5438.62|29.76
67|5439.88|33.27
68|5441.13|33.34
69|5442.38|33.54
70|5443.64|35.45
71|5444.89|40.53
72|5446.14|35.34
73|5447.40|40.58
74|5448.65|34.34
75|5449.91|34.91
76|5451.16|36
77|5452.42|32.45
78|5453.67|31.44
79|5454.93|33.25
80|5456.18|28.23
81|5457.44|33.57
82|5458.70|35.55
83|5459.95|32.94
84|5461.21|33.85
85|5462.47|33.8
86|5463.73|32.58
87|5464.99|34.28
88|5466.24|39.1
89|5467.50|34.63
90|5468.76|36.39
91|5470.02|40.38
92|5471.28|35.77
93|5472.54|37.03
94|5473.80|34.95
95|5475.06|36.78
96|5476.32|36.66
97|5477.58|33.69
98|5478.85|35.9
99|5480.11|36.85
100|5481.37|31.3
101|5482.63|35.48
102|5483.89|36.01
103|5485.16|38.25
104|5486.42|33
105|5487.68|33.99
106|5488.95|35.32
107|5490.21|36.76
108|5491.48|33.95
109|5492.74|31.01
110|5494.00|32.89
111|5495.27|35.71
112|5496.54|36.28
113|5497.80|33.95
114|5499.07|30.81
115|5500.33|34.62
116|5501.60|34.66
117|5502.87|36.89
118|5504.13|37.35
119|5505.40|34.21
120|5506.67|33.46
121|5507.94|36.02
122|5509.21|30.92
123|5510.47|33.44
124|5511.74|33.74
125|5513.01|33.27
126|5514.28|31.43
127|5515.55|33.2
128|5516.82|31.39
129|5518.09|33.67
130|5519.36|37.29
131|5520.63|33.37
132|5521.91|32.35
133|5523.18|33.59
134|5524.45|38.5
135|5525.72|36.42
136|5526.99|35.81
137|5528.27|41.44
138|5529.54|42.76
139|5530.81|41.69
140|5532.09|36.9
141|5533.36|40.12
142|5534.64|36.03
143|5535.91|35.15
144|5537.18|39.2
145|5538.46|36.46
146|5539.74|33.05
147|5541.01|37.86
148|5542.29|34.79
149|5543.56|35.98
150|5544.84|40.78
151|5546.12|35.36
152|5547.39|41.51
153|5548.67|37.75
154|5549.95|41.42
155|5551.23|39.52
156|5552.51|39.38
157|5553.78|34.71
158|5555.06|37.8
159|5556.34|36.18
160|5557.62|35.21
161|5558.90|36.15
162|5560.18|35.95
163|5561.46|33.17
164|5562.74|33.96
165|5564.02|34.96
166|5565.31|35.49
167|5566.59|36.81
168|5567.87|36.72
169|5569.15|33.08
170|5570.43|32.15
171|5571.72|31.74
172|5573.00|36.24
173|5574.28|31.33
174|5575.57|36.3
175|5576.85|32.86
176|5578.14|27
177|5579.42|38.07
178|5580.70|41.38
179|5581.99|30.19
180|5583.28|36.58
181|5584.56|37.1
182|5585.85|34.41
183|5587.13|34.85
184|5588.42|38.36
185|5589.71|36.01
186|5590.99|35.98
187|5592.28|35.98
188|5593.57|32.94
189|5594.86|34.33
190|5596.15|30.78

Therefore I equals 1.10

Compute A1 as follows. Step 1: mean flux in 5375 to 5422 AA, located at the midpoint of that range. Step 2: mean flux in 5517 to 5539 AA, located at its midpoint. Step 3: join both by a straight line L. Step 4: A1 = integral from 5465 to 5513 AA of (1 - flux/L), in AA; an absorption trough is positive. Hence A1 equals 1.8 AA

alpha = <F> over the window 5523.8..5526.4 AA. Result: 37.5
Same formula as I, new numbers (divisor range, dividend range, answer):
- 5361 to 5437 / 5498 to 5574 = 1.08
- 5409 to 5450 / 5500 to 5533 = 1.06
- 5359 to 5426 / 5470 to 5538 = 1.05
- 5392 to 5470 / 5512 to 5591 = 1.08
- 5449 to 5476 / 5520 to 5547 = 1.10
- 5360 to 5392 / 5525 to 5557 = 1.17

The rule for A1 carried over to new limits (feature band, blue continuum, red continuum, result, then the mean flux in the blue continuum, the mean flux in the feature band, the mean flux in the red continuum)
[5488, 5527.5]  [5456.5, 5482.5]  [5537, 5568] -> 1.83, 35.2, 34.3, 36.8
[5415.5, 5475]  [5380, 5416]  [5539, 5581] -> 1.47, 35.2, 34.5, 35.9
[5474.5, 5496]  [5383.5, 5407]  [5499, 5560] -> 0.50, 34.9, 34.9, 36.2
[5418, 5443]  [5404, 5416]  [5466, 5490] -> 1.65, 36.1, 33.7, 35.8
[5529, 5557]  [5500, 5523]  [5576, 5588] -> -2.92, 33.9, 37.9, 34.8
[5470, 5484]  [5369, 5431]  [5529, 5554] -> 0.37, 35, 35.7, 38.1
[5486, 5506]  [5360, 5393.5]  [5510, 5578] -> 0.55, 34.4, 34.5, 35.9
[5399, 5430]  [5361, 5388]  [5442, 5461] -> -1.10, 34.6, 35.8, 34.5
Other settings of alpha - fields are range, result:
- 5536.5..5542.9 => 36.3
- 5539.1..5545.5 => 36.5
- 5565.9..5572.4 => 34.1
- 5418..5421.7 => 35.4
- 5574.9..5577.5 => 34.4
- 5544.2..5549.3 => 38.9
